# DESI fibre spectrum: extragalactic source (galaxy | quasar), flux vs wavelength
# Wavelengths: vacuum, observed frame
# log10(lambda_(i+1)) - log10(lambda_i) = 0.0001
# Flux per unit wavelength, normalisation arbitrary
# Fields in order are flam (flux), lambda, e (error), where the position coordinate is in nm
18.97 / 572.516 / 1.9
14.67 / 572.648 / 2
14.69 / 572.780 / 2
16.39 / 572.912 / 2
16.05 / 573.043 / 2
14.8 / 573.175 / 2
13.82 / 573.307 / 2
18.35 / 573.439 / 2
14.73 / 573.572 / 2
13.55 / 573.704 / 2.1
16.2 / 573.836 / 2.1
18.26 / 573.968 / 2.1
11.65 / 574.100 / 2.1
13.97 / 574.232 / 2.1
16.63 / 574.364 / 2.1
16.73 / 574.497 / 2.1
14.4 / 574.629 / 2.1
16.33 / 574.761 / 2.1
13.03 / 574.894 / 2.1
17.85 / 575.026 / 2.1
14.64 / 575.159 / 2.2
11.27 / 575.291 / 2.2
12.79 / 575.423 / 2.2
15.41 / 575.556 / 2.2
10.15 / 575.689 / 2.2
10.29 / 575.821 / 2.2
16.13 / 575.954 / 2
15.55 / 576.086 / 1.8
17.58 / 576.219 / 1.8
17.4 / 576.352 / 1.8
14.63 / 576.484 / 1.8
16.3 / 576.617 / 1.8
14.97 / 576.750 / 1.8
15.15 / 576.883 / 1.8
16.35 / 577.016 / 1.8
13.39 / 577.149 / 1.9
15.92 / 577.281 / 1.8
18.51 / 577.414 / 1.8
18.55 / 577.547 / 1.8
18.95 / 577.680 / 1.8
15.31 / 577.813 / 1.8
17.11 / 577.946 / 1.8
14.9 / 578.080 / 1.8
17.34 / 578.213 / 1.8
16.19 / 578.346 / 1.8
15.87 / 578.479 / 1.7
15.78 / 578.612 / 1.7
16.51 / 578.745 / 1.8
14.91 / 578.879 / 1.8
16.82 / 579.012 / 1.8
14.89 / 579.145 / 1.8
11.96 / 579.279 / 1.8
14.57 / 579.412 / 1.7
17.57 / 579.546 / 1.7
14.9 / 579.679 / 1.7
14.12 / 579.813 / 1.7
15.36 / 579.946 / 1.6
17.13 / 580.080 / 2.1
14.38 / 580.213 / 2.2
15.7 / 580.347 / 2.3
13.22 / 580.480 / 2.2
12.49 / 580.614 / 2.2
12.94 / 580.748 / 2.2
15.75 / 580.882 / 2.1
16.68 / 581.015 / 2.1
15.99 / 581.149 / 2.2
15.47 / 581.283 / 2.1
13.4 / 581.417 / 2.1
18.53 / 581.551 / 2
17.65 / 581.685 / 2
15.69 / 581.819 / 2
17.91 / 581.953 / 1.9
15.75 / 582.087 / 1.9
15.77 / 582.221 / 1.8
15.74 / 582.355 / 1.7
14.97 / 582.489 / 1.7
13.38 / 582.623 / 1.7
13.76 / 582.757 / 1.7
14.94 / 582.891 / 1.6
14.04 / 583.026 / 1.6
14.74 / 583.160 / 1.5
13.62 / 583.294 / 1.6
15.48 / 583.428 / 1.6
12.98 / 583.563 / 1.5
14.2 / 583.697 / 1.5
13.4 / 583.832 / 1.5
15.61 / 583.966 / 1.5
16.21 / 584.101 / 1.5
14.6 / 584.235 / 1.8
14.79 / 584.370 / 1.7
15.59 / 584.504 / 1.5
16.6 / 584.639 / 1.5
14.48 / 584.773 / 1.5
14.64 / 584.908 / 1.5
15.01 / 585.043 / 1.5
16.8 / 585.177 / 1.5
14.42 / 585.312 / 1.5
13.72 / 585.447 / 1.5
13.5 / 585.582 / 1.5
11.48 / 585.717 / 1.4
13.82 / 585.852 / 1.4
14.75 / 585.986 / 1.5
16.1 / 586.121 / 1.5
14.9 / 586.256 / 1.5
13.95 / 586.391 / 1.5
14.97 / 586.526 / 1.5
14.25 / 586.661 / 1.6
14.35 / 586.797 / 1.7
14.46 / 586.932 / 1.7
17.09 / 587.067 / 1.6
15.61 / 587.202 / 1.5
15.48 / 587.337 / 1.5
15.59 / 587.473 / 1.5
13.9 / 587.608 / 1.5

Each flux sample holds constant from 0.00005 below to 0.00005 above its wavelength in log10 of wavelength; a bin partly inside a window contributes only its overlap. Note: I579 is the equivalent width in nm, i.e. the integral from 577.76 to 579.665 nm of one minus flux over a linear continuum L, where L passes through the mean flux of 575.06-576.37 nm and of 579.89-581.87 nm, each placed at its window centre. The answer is -0.11 nm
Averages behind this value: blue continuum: 14.1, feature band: 15.7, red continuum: 15.4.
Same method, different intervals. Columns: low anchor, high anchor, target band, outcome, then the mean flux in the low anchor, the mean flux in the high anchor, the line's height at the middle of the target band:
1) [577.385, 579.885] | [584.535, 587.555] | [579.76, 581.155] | 0.08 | 16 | 14.8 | 15.7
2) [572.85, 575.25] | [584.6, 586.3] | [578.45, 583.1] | -0.11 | 15.4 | 14.6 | 14.9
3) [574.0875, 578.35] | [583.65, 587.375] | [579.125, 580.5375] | 0.02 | 15.3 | 14.8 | 15.1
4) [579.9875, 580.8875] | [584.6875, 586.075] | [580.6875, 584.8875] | -0.23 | 14.4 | 14.3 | 14.4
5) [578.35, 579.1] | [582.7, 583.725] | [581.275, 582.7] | -0.11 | 16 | 14.2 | 14.7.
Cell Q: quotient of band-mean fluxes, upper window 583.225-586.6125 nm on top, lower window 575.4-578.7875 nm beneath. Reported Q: 0.9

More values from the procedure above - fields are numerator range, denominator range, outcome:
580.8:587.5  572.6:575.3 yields 0.99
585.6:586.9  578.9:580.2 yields 0.94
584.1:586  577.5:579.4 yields 0.92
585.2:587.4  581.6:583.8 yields 0.97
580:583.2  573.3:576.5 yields 1.03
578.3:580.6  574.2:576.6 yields 1.03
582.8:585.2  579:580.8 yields 1.01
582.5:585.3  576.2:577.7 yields 0.90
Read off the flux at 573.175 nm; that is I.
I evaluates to 14.8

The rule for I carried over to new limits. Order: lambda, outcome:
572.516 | 18.97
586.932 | 14.46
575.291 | 11.27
